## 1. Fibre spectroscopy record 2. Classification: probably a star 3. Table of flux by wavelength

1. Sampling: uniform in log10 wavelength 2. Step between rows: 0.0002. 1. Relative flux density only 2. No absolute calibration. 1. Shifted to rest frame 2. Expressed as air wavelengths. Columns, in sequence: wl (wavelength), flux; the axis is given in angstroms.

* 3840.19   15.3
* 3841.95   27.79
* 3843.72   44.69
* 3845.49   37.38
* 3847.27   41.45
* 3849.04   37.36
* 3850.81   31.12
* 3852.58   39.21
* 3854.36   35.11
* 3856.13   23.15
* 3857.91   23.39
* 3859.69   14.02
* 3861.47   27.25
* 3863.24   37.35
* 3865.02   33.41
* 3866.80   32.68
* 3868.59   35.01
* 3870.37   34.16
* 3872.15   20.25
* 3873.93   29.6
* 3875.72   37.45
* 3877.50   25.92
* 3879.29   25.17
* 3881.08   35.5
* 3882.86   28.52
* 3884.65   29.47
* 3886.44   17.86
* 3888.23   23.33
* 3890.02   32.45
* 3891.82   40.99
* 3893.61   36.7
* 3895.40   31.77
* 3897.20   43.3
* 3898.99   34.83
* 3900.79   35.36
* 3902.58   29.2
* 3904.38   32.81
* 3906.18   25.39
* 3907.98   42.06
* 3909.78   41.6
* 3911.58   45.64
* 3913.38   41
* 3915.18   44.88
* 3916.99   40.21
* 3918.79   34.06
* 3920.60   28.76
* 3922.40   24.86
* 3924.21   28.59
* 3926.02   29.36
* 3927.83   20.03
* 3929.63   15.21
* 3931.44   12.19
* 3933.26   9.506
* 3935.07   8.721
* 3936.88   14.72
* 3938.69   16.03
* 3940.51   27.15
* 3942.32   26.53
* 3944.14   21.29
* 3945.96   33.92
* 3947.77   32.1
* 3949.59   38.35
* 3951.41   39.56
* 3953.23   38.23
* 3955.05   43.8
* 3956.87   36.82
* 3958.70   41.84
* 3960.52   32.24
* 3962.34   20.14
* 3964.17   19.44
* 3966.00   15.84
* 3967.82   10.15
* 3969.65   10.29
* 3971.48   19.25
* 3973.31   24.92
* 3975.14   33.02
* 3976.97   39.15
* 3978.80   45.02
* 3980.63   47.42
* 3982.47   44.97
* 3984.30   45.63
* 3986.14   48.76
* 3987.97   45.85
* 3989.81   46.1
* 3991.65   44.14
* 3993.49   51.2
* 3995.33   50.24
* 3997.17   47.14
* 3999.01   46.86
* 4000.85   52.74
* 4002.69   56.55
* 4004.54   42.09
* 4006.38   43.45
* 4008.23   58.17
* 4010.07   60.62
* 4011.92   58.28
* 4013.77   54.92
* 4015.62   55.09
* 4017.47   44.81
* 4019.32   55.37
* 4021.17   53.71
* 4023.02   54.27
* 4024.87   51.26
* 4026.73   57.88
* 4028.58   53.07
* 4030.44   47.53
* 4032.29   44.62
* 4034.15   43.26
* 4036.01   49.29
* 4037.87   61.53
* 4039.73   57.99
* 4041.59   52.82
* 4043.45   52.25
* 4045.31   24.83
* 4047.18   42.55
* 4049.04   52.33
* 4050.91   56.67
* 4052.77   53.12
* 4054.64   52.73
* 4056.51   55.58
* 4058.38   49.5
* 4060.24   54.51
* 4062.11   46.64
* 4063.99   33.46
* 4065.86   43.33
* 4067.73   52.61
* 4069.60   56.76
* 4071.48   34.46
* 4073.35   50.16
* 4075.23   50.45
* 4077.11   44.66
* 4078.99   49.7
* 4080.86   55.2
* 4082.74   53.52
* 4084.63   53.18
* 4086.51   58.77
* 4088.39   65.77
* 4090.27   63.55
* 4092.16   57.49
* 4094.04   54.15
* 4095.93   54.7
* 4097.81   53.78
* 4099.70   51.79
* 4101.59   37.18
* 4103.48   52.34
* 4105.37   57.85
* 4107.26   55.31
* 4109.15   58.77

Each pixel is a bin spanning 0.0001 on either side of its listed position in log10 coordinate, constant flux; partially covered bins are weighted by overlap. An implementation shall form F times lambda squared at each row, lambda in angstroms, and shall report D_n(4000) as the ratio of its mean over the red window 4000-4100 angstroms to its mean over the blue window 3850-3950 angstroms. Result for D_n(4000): 1.89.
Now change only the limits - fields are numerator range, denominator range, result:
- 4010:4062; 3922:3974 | 2.20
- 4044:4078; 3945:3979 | 1.67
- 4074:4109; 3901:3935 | 1.97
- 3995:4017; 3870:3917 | 1.65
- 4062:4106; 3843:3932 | 1.78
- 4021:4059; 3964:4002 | 1.37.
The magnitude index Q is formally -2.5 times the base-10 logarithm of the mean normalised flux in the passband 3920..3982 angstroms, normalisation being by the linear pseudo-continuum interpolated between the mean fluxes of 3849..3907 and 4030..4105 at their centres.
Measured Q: 0.40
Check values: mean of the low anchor 30.8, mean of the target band 26.7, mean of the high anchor 50.7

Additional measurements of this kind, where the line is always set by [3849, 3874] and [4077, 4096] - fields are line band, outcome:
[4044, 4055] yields 0.11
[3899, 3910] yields 0.03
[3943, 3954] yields 0.19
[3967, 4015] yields 0.04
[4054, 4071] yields 0.09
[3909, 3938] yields 0.32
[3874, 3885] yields 0.06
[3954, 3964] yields 0.21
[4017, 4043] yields -0.06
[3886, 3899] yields 0.02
